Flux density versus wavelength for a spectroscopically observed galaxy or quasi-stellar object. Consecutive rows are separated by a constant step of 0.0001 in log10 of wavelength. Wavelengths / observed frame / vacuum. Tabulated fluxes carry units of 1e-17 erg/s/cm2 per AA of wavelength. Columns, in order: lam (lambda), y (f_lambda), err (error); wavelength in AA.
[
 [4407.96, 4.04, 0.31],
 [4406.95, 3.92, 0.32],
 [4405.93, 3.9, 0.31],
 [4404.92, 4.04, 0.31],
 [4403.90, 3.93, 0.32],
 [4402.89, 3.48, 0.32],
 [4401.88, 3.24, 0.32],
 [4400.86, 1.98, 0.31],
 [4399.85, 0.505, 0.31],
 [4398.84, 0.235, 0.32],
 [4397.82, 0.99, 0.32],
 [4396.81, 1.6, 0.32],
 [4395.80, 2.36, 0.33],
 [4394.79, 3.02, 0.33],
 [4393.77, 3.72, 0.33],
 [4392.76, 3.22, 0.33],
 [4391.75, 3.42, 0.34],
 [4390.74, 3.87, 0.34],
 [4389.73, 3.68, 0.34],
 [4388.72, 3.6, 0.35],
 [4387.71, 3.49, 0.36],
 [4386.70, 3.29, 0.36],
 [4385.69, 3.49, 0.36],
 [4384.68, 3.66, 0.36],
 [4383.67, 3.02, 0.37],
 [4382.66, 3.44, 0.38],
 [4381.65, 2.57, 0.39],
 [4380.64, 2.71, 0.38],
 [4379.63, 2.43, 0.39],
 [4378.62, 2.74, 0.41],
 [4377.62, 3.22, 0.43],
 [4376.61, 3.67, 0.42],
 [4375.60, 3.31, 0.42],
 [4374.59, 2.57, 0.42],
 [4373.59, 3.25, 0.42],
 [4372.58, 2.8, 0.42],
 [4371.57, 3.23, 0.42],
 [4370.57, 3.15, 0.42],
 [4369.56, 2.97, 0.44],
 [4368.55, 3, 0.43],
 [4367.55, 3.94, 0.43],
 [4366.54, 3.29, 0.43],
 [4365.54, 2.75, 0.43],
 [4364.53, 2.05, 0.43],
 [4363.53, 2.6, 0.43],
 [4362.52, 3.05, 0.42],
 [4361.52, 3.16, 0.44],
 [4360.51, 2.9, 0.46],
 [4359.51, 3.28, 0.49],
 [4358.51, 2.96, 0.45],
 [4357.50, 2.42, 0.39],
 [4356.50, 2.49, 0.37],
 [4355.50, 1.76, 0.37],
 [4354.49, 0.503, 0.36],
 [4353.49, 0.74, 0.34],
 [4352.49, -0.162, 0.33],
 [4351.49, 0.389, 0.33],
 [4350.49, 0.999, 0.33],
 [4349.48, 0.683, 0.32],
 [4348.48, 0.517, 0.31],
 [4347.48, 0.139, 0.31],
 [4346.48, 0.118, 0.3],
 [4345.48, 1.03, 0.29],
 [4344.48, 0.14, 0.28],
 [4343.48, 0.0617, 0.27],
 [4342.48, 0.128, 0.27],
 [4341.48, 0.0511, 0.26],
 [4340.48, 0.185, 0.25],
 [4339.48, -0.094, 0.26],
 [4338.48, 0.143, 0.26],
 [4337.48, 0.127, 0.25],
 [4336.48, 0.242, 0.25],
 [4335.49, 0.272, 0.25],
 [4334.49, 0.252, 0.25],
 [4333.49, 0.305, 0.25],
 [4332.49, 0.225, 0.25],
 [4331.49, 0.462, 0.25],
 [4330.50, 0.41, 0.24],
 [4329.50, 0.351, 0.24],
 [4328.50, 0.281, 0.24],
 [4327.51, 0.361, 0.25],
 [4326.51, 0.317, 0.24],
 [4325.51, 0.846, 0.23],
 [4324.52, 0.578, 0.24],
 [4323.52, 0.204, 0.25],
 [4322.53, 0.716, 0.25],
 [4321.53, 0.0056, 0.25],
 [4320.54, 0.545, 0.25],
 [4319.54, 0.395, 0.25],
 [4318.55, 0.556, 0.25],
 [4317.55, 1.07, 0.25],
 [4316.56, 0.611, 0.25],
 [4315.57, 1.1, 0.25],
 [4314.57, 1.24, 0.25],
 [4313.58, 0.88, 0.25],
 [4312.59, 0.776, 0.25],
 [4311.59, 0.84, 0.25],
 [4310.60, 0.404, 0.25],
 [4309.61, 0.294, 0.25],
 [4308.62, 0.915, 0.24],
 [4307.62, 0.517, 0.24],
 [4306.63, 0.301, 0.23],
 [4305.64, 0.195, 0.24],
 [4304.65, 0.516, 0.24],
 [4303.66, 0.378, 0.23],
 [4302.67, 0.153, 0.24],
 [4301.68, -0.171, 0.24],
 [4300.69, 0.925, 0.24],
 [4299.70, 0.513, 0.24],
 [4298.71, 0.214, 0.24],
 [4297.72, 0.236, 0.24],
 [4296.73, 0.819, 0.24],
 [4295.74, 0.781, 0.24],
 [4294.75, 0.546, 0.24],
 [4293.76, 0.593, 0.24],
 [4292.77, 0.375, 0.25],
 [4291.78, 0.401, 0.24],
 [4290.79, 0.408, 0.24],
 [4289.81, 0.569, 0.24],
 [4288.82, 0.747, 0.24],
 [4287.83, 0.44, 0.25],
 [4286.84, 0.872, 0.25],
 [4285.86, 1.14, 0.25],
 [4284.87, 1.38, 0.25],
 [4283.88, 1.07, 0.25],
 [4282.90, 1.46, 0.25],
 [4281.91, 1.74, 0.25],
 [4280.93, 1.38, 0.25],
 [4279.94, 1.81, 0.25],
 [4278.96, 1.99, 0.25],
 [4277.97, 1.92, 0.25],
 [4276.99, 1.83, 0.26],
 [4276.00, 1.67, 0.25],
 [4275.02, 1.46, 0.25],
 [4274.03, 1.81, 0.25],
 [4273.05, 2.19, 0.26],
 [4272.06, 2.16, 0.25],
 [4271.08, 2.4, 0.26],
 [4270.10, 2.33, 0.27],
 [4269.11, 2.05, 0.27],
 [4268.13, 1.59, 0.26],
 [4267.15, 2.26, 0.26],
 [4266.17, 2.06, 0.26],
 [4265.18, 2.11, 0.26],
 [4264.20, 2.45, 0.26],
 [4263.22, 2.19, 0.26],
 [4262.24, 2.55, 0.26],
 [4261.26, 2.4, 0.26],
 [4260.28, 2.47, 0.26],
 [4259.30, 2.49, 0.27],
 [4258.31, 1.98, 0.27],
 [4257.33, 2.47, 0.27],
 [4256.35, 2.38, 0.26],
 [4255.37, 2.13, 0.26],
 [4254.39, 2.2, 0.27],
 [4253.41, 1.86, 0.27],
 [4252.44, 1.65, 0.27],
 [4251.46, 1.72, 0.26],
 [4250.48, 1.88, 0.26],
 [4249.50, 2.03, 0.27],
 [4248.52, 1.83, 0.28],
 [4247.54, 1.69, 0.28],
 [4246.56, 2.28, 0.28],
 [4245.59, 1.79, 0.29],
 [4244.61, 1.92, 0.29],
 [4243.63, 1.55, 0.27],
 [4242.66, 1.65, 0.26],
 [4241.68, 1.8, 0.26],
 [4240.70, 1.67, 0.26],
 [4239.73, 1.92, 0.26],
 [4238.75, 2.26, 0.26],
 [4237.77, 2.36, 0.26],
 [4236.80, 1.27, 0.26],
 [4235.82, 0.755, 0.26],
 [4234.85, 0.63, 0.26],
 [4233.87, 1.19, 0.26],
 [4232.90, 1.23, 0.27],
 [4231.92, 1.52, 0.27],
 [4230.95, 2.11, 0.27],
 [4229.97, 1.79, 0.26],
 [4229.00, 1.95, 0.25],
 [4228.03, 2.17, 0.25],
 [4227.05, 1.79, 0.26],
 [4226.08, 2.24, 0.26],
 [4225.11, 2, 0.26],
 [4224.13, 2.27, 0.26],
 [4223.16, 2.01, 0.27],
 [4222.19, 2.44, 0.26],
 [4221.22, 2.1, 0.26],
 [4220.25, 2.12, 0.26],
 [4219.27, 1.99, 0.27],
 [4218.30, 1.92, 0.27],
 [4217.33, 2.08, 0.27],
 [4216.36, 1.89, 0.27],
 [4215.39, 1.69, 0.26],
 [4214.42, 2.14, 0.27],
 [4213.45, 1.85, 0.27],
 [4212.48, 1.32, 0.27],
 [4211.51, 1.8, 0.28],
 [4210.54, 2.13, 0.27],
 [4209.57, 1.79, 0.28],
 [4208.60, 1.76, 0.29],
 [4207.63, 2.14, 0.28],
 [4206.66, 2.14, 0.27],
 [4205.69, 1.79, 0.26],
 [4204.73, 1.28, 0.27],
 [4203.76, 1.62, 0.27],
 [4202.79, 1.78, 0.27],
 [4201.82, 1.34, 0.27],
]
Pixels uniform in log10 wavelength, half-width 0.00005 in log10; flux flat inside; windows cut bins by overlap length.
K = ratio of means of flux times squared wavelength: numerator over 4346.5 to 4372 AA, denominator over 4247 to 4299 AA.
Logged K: 1.3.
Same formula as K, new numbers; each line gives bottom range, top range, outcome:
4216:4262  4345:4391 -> 1.38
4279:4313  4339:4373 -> 2.46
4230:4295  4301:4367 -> 0.52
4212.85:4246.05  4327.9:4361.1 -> 0.43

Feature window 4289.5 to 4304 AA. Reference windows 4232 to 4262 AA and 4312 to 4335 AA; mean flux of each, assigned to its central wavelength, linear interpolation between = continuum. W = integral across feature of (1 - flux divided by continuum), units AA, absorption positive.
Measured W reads 8.05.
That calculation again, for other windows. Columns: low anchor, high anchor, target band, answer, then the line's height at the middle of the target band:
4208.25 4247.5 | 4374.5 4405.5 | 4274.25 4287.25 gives 3.90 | 2.19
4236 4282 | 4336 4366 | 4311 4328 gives 9.49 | 1.46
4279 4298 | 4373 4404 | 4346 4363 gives 5.61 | 2.21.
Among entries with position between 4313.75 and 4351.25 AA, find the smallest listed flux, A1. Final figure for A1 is -0.094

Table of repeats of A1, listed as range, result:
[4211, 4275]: 0.63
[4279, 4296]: 0.375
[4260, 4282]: 1.38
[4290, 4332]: -0.171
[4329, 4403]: -0.162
